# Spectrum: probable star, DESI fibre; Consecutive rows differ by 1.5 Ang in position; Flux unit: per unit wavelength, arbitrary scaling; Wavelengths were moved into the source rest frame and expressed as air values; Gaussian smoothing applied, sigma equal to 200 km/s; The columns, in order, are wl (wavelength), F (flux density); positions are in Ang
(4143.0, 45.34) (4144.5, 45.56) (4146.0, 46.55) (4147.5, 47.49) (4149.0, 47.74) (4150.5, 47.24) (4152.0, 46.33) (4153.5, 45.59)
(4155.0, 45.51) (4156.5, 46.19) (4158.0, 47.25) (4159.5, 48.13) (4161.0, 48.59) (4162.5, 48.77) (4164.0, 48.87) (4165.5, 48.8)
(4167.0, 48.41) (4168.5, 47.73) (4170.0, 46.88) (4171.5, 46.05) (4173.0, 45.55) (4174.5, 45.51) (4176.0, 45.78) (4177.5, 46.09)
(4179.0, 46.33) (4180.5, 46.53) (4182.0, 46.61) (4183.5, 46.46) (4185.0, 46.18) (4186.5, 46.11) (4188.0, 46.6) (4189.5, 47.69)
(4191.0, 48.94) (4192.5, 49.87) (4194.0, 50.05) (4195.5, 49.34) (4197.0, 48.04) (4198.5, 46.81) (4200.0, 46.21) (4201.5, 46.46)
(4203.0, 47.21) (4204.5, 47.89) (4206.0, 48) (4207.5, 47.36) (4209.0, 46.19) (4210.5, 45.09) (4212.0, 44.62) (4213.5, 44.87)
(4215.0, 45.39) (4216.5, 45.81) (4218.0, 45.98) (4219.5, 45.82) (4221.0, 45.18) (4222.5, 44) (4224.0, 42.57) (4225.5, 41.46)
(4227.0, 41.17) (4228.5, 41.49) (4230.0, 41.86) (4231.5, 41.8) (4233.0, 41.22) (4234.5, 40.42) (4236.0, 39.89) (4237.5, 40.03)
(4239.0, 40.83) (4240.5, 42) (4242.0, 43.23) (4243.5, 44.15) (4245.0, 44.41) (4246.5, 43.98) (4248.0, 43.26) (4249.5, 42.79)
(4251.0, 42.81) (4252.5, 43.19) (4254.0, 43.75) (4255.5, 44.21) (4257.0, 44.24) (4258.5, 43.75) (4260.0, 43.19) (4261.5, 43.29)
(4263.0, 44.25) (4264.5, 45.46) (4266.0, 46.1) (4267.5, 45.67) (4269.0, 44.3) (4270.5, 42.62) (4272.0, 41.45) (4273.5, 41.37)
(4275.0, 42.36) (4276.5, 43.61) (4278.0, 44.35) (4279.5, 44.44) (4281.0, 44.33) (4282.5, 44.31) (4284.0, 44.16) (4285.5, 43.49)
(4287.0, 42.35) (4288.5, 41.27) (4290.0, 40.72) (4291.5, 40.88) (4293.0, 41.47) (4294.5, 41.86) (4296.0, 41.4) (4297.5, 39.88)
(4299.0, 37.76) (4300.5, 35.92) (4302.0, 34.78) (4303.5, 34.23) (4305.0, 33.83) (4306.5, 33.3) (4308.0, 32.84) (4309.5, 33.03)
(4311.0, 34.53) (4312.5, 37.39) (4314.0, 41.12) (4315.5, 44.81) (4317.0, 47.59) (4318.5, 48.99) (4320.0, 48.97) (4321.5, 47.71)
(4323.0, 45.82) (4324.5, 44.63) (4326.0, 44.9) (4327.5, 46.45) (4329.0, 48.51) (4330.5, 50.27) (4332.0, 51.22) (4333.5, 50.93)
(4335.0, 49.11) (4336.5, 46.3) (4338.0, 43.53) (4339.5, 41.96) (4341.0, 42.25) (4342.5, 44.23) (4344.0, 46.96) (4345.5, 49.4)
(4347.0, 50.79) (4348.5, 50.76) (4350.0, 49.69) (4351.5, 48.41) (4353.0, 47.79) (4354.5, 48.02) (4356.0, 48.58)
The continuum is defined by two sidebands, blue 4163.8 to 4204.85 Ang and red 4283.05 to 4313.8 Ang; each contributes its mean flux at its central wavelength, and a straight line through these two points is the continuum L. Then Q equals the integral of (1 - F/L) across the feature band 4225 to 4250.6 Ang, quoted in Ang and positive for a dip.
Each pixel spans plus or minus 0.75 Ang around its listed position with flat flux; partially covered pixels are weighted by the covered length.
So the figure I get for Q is 0.61 Ang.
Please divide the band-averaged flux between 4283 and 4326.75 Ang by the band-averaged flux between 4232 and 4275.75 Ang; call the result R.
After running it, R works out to 0.9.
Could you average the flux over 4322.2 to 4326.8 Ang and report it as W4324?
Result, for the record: 45.2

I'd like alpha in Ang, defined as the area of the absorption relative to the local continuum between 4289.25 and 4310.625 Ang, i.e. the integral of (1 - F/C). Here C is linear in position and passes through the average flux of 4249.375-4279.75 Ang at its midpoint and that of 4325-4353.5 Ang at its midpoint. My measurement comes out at 3.9 Ang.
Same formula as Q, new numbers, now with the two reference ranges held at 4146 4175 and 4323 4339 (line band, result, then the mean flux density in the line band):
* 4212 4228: 1.04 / 44.2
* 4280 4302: 2.85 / 41.2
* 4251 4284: 2.46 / 43.8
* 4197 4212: 0.16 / 46.8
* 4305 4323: 2.49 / 40.8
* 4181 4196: -0.16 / 47.7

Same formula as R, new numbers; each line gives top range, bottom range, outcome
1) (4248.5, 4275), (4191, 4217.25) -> 0.93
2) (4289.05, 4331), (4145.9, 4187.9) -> 0.88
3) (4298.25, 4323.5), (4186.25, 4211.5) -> 0.83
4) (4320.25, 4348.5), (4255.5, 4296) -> 1.09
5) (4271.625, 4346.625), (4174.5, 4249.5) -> 0.95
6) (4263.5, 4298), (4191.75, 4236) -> 0.95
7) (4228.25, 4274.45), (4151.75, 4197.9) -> 0.91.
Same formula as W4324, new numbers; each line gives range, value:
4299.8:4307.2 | 34.4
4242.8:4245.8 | 44.3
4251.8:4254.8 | 43.5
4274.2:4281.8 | 43.8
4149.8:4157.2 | 46.2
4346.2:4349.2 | 50.8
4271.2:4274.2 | 41.4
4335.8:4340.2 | 43.9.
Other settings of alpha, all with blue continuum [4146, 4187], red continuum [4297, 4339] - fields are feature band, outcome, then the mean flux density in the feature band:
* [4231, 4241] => 0.9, 40.8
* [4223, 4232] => 0.7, 41.8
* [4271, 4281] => 0.2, 43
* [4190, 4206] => -0.7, 48.1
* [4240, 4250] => 0.3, 43.5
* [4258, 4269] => -0.1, 44.5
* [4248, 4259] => 0.2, 43.5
